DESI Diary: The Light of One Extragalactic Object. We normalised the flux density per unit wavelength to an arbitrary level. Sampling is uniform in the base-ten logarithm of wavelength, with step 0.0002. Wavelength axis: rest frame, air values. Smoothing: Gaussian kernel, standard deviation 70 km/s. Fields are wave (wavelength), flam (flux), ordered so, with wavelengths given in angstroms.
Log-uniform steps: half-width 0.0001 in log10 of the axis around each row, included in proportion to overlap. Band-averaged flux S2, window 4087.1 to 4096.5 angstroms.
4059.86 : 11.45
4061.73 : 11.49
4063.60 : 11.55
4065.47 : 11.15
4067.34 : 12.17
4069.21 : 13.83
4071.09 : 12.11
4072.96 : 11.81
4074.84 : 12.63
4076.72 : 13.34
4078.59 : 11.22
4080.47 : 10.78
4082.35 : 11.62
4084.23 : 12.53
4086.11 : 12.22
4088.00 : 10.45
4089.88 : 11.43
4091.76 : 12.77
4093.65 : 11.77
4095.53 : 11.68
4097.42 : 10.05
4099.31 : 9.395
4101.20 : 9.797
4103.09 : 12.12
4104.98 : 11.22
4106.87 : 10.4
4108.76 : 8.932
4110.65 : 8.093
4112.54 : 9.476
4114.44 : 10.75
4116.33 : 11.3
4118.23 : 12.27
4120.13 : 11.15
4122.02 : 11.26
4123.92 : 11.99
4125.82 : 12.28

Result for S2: 11.6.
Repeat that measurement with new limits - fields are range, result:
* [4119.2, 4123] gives 11.2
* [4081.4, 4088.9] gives 11.7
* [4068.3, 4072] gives 13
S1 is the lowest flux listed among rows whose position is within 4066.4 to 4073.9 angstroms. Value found 11.81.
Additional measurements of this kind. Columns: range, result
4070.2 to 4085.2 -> 10.78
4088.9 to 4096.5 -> 11.43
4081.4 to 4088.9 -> 10.45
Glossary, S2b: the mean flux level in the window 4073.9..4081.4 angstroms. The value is 12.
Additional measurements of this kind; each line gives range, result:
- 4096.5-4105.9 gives 10.5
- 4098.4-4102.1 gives 9.59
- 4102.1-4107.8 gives 11.2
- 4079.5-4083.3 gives 11.2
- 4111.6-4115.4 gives 10.1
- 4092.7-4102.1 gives 10.5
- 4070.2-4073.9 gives 12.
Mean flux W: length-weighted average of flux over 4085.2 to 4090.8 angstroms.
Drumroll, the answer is 11.4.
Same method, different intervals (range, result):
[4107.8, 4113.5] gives 8.84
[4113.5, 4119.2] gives 11.4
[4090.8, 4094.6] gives 12.3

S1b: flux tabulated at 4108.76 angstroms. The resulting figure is 8.932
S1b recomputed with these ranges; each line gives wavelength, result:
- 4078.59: 11.22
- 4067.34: 12.17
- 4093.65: 11.77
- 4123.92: 11.99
